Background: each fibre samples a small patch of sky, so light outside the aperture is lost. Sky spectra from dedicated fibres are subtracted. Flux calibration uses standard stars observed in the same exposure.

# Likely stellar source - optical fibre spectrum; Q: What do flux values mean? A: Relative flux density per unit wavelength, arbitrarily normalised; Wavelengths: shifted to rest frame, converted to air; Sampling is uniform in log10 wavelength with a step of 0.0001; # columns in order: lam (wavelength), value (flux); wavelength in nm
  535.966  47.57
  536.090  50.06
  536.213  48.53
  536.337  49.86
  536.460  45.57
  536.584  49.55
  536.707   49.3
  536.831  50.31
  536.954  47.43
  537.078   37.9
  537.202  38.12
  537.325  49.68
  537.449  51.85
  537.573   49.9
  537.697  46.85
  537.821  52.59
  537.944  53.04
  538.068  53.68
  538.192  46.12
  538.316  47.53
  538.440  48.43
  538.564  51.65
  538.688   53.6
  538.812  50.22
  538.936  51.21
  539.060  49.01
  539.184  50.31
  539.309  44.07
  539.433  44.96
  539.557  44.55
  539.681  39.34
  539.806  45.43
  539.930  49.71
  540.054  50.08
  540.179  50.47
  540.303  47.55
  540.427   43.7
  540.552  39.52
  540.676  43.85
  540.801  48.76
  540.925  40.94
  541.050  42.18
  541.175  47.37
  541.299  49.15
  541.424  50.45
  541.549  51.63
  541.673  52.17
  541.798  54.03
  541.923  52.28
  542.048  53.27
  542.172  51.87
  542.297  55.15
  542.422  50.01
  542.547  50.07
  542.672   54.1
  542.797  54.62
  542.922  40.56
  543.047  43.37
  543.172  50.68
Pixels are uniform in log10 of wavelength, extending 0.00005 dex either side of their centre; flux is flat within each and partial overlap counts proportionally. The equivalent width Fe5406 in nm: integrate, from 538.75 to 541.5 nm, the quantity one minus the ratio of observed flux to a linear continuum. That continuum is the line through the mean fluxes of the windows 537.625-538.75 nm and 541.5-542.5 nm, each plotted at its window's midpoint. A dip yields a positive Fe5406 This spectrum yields 0.27 nm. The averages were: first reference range 50.4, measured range 46.5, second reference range 52.6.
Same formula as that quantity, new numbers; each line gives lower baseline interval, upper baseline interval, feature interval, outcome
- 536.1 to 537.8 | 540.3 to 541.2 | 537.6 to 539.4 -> -0.148 nm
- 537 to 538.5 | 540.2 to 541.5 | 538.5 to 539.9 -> -0.025 nm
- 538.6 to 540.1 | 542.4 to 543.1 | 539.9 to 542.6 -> -0.027 nm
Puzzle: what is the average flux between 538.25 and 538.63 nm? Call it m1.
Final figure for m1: 49.2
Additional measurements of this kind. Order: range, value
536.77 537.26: 43.5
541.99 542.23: 52.8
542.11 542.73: 52.2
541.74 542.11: 53.2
